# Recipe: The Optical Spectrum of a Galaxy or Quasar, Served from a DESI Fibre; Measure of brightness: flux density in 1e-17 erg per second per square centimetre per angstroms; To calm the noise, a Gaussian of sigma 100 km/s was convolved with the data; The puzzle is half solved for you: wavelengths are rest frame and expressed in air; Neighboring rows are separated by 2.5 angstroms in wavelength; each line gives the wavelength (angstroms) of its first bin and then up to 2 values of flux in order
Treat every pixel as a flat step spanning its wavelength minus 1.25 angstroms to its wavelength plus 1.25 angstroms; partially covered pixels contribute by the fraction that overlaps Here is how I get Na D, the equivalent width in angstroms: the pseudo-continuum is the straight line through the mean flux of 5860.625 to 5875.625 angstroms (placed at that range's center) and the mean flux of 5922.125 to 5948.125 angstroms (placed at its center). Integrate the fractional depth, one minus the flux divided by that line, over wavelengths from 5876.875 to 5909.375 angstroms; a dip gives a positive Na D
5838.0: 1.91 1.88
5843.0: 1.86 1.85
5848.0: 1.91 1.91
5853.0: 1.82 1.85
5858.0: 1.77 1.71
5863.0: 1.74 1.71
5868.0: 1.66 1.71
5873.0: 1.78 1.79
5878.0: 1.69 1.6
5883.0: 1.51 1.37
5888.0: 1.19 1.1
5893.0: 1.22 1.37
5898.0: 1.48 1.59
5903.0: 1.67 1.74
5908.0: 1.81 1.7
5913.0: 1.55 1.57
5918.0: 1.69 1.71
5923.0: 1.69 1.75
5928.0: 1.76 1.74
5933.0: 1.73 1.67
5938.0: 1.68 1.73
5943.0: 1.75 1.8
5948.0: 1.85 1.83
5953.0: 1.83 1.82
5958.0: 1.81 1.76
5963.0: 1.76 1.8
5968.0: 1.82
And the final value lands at 4.6 angstroms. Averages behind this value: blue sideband 1.73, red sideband 1.74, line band 1.49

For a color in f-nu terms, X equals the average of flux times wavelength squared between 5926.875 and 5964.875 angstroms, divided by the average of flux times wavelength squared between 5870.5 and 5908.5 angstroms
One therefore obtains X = 1.2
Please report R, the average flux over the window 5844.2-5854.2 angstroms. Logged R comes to 1.87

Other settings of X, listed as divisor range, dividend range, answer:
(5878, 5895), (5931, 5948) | 1.30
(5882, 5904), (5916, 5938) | 1.25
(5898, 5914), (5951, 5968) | 1.10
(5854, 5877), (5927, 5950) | 1.03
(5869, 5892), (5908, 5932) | 1.12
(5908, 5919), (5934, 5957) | 1.09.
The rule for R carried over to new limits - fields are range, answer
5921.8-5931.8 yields 1.74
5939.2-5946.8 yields 1.76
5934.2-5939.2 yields 1.68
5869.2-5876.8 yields 1.76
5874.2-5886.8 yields 1.59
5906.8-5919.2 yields 1.66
